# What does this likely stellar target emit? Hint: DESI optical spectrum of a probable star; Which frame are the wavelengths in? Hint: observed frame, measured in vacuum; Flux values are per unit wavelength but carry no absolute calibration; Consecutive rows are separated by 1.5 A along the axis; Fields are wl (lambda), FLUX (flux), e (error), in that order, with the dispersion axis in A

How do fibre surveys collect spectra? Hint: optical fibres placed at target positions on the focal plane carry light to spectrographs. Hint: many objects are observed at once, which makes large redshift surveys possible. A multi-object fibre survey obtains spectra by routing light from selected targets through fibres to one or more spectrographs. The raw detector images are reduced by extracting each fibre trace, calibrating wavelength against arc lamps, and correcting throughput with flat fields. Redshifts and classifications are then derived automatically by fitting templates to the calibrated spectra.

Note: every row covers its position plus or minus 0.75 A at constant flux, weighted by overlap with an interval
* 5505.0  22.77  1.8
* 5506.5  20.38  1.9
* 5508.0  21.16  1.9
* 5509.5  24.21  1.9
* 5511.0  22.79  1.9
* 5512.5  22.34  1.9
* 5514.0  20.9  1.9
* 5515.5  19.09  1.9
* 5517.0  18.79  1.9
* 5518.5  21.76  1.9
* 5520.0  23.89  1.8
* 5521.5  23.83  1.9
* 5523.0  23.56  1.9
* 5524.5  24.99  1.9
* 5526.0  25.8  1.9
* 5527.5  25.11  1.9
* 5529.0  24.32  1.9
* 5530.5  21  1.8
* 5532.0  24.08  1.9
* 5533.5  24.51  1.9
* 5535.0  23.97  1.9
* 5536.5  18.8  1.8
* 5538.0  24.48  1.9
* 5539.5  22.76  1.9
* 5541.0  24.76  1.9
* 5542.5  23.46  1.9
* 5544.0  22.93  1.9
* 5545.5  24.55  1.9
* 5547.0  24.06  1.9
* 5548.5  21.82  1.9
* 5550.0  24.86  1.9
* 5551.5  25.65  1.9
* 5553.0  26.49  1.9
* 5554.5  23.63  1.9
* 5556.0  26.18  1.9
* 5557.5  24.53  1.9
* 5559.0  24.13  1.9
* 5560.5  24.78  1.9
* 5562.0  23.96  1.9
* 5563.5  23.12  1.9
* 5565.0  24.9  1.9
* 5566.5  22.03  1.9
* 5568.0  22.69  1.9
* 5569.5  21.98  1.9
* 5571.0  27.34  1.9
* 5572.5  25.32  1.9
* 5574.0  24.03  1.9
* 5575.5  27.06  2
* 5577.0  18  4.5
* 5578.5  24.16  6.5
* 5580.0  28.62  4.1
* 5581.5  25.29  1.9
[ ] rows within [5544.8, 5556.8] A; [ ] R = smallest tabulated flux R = 21.82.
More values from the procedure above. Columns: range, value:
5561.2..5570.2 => 21.98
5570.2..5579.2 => 18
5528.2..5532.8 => 21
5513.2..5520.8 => 18.79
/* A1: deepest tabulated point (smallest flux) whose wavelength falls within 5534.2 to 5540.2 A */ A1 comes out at 18.8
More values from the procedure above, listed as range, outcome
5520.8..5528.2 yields 23.56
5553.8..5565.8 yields 23.12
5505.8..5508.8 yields 20.38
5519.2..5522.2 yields 23.83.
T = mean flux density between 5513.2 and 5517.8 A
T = 19.6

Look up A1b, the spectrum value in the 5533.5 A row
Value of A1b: 24.51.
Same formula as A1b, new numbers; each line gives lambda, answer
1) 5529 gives 24.32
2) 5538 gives 24.48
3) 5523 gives 23.56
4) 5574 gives 24.03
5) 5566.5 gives 22.03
